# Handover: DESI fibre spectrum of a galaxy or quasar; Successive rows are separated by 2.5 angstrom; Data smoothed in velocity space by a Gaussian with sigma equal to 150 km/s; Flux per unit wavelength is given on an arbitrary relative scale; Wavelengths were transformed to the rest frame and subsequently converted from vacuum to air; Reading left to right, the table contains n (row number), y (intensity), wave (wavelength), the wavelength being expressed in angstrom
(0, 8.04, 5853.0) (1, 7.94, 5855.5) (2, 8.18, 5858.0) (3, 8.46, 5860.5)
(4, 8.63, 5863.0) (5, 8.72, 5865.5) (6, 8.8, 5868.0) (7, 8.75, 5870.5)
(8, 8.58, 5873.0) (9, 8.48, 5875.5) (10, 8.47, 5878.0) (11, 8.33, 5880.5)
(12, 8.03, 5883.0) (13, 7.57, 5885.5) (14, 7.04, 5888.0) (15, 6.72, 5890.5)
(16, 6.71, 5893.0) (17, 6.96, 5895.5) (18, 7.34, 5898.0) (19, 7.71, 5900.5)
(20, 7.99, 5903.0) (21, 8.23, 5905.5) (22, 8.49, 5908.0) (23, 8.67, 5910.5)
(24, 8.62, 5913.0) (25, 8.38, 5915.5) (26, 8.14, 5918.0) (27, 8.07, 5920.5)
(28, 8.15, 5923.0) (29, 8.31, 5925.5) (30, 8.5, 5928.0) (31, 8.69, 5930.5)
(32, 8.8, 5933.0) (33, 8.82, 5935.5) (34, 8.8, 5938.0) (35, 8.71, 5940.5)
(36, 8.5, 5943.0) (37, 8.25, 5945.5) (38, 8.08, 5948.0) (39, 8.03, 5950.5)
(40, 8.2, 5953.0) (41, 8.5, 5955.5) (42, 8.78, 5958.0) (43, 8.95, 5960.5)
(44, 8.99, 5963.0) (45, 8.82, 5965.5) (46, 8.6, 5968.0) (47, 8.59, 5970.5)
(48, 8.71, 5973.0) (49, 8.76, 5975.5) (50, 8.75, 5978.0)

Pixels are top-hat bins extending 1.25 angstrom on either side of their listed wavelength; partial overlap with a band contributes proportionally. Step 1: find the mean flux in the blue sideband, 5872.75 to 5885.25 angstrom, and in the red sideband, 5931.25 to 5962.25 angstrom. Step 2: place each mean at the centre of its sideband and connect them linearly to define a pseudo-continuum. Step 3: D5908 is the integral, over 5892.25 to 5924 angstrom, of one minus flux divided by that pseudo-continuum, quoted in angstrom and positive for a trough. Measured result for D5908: 1.6 angstrom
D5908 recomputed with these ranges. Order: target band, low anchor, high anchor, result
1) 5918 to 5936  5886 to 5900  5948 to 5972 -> -1.4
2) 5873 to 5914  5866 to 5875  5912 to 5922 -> 3.1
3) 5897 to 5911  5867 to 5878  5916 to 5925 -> 0.4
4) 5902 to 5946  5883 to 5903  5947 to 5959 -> -3.7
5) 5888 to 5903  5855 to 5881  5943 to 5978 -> 2.4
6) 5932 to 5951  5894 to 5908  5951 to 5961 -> -0.5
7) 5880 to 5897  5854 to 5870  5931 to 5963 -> 2.4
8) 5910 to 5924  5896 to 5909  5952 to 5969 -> -0.4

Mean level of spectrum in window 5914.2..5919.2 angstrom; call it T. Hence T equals 8.26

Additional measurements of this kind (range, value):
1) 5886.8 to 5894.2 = 6.82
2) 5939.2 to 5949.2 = 8.39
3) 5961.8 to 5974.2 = 8.74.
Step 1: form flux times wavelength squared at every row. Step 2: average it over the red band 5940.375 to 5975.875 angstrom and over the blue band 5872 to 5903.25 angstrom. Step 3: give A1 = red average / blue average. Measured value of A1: 1.1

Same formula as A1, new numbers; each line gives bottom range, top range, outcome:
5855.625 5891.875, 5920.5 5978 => 1.07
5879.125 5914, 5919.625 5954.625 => 1.10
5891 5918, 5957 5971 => 1.14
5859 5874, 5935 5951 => 1.00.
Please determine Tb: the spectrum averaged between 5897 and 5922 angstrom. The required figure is 8.17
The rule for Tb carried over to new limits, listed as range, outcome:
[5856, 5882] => 8.52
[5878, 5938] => 8.04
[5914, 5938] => 8.45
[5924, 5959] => 8.49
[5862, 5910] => 7.98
